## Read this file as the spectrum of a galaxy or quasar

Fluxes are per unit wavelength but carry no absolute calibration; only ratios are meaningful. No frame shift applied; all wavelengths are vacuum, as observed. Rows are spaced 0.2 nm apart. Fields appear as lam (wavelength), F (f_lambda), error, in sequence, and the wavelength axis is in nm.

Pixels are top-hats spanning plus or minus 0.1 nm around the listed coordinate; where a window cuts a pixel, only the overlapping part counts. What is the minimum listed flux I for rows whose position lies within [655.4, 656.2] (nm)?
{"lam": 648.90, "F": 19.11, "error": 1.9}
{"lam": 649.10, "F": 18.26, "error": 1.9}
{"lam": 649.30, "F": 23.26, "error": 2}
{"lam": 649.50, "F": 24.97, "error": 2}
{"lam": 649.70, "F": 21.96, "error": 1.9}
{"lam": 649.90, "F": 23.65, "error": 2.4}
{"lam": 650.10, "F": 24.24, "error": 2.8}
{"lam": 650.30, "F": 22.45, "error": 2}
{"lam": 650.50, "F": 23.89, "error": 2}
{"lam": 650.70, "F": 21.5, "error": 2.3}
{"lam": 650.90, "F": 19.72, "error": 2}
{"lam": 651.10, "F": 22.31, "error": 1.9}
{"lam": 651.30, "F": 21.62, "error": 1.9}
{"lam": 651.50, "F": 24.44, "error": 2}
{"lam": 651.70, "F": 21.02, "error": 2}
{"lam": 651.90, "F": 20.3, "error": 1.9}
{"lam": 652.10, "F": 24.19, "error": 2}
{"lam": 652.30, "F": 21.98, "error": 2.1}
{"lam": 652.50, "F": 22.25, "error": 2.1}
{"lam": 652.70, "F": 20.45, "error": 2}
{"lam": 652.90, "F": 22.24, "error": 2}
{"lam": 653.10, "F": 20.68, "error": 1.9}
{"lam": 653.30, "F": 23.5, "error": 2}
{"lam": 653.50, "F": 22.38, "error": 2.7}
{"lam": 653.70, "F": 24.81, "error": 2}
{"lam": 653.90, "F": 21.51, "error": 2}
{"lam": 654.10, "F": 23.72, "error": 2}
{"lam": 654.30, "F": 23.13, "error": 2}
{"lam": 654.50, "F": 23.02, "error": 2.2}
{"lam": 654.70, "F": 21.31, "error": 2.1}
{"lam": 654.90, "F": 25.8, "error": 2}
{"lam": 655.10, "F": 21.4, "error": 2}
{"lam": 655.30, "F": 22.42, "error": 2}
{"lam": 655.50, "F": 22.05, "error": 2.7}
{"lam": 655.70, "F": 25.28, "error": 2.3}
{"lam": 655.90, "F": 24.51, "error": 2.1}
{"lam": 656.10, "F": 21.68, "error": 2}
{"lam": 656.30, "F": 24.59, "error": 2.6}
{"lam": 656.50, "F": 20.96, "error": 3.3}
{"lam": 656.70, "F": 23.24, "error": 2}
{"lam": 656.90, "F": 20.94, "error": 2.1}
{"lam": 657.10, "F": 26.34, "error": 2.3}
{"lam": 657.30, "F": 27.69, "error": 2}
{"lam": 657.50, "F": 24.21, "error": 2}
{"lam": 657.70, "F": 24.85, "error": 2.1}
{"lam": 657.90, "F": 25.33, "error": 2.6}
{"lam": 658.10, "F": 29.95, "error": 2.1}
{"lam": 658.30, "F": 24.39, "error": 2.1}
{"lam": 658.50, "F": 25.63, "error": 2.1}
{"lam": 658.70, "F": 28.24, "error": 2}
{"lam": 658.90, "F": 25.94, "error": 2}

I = 21.68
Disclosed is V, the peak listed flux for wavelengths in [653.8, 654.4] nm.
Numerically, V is 23.72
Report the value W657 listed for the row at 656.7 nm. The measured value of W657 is 23.24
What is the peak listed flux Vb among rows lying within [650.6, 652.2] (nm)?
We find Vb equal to 24.44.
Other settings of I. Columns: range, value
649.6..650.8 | 21.5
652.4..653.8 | 20.45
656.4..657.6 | 20.94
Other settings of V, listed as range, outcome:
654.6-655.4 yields 25.8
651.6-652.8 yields 24.19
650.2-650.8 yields 23.89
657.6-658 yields 25.33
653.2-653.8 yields 24.81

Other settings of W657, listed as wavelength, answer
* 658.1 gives 29.95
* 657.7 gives 24.85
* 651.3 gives 21.62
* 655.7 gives 25.28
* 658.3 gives 24.39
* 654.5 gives 23.02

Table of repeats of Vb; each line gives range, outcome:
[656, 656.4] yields 24.59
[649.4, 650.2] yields 24.97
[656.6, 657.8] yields 27.69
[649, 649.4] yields 23.26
